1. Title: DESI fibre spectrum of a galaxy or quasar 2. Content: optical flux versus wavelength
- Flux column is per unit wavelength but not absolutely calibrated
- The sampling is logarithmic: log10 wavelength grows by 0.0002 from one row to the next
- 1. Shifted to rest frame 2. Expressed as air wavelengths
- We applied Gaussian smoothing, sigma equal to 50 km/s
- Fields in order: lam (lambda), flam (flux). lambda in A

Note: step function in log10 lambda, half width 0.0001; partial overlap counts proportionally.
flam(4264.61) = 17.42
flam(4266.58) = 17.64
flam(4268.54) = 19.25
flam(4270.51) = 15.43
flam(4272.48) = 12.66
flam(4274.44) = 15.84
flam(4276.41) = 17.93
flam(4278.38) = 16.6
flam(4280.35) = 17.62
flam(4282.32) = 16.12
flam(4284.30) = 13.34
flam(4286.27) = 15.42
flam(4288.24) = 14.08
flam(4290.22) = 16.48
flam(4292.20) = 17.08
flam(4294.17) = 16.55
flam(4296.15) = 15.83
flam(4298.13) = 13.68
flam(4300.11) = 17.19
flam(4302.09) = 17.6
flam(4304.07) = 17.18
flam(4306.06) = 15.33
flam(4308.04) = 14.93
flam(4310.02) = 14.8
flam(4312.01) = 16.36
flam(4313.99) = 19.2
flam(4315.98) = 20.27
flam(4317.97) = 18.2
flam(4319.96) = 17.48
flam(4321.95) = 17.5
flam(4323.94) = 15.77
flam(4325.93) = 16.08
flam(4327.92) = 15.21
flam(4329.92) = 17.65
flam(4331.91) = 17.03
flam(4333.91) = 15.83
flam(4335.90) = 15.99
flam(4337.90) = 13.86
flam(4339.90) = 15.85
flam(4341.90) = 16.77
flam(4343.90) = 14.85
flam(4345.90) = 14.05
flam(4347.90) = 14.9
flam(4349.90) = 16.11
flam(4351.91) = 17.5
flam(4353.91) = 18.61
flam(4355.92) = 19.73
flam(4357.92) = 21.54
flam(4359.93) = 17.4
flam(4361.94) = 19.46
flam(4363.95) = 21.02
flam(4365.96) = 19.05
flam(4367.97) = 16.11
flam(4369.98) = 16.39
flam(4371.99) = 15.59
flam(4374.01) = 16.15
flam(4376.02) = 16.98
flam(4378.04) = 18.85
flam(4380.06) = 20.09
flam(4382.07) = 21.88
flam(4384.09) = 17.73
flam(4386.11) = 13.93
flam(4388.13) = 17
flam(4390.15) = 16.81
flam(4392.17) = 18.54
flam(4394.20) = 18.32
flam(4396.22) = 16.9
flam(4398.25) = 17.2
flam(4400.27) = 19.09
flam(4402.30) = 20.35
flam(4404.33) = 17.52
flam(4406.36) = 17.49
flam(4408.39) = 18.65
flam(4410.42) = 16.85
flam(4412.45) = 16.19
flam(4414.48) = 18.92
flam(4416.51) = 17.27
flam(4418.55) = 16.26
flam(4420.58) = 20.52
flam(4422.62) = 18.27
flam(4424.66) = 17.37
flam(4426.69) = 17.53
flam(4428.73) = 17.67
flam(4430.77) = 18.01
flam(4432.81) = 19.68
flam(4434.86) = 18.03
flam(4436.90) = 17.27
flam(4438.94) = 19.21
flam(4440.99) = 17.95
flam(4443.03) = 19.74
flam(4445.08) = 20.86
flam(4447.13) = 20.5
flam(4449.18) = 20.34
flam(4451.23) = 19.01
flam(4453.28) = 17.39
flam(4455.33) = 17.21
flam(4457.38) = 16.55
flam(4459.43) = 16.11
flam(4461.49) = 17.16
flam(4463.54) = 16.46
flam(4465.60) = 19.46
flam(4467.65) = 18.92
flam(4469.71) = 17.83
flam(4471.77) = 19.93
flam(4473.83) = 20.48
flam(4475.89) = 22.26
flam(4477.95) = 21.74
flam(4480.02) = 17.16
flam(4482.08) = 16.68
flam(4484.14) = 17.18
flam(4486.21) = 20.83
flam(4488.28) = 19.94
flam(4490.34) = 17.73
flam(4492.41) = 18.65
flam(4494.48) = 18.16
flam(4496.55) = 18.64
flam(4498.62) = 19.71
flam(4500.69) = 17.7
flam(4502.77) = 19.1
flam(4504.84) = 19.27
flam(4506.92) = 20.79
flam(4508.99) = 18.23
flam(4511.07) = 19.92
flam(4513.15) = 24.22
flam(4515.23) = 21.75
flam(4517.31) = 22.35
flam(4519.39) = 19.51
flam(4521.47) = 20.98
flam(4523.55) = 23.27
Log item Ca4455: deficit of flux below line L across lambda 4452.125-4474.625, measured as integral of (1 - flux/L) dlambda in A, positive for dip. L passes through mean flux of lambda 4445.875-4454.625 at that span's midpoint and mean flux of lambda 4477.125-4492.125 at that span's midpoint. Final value 1.3 A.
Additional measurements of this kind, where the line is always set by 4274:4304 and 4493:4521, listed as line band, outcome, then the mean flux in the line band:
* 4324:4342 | 1.0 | 16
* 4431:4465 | 1.0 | 18.3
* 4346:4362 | -0.5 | 17.9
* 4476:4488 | 0.3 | 19.1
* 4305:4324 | -0.5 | 17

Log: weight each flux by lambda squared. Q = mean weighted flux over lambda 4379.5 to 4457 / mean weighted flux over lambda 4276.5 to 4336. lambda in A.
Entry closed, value 1.17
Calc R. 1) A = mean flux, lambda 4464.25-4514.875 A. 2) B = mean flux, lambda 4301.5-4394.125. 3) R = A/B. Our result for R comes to 1.13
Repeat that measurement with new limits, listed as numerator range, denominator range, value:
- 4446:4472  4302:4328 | 1.08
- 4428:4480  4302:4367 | 1.10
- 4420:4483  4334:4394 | 1.07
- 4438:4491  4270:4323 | 1.15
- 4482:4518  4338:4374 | 1.13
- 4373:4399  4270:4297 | 1.12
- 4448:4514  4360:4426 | 1.06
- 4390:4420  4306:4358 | 1.07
